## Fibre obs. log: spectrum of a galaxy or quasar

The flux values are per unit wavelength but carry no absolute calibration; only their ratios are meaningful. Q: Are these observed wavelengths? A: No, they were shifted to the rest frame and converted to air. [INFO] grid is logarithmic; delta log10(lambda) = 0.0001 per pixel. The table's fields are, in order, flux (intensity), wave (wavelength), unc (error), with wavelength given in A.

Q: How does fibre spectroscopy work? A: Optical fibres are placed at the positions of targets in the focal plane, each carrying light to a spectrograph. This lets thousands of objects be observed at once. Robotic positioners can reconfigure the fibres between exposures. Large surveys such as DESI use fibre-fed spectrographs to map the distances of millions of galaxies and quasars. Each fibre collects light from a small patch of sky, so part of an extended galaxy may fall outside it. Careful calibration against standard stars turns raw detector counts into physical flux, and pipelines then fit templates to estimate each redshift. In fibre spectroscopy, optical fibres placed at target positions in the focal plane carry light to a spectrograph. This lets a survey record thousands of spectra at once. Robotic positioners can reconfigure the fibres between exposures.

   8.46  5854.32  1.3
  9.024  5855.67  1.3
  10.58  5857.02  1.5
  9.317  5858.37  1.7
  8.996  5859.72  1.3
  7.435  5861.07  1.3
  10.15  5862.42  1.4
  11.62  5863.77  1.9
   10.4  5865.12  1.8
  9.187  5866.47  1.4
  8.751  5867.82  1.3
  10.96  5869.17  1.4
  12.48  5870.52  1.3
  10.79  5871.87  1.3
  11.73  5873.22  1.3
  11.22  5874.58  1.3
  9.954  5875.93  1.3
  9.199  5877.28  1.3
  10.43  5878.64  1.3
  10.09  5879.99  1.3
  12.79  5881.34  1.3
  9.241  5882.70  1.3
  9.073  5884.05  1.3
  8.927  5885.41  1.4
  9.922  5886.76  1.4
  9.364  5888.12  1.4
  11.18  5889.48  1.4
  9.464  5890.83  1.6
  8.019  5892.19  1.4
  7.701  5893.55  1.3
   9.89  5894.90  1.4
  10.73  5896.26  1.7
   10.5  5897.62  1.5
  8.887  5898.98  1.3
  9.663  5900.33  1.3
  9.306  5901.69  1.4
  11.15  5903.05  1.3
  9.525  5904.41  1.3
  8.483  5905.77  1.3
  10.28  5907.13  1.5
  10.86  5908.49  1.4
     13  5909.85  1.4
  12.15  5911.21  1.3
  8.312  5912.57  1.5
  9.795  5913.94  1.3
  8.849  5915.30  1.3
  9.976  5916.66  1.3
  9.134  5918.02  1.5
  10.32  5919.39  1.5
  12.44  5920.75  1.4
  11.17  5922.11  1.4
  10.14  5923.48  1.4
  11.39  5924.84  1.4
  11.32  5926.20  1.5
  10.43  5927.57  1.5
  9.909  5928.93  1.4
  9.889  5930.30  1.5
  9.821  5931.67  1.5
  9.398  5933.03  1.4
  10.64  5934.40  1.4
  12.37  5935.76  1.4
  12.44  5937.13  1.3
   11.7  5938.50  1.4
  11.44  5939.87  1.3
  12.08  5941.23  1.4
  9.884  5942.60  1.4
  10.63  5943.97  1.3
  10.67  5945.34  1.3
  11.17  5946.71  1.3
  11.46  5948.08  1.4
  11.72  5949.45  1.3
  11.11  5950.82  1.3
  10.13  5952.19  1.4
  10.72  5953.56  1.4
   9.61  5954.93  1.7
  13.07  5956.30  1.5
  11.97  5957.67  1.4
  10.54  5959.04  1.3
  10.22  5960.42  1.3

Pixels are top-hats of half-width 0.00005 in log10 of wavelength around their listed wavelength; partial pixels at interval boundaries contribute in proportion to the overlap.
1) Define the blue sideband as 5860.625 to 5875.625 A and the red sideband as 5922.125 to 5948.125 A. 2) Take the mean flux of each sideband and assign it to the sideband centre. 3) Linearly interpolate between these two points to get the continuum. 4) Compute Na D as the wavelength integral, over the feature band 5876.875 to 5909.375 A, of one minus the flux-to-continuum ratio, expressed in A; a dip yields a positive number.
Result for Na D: 2.5 A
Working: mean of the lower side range 10.5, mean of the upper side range 10.9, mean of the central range 9.8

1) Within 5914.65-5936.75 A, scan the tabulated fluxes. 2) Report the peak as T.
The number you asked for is 12.44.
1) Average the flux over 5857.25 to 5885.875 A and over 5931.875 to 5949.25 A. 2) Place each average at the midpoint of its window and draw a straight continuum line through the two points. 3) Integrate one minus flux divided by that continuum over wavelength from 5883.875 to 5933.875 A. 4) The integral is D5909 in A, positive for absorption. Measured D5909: 3.1 A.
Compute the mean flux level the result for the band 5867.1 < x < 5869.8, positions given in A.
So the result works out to 9.83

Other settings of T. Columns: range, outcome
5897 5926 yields 13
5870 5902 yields 12.79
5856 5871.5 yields 12.48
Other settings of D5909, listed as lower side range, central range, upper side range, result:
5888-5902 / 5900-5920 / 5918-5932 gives 0.0 A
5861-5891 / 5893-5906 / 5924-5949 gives 1.1 A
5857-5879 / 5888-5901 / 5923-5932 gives 0.9 A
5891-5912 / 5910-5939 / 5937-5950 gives 0.3 A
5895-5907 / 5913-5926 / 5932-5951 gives 0.1 A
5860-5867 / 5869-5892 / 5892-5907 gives -1.7 A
